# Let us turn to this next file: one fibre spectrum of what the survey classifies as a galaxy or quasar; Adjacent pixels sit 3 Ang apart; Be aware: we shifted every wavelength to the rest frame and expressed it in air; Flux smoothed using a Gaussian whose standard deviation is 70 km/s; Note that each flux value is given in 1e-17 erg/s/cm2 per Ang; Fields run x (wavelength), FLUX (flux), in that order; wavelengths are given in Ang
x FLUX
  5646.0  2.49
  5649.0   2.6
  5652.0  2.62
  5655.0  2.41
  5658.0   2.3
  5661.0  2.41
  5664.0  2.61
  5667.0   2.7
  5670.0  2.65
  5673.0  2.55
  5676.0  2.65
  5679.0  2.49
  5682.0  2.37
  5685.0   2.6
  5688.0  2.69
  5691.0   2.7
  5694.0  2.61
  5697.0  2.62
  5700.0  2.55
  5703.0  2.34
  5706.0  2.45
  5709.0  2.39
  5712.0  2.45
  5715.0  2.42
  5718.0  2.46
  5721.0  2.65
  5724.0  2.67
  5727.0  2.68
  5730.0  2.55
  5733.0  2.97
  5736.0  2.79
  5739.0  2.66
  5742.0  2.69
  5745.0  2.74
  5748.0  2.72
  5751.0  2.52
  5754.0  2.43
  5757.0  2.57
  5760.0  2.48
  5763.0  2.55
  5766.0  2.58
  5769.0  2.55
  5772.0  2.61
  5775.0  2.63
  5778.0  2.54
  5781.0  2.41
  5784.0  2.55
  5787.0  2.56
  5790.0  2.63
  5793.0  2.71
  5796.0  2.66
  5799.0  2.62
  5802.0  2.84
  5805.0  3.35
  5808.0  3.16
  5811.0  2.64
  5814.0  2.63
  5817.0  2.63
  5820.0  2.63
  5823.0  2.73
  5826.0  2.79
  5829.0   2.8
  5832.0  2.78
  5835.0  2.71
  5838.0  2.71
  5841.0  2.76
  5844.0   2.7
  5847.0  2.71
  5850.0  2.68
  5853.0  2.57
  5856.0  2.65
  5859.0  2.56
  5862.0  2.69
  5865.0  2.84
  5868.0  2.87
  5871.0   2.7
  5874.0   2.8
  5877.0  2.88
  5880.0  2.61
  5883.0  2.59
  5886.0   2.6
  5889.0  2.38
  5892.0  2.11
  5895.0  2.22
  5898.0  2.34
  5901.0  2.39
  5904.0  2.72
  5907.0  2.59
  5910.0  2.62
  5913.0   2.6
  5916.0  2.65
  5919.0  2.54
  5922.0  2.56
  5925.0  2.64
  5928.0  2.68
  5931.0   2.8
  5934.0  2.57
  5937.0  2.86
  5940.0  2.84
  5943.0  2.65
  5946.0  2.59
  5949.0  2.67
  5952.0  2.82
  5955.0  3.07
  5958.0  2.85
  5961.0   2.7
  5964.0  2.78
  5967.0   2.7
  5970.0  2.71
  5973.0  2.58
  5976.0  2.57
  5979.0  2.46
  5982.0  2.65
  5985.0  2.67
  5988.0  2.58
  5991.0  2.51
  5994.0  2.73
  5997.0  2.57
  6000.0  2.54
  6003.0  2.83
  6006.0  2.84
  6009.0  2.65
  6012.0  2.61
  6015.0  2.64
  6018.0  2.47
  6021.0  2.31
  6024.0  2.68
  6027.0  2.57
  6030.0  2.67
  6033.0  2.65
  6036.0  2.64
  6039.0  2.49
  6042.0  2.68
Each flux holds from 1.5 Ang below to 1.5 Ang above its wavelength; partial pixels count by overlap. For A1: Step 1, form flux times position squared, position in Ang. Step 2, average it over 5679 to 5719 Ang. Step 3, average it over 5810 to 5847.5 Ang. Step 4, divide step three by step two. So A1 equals 1.1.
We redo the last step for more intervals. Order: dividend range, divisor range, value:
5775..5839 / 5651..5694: 1.11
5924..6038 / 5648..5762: 1.14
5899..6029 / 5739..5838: 1.05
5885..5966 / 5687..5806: 1.07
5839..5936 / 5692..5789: 1.07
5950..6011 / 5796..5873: 1.03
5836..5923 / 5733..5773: 1.04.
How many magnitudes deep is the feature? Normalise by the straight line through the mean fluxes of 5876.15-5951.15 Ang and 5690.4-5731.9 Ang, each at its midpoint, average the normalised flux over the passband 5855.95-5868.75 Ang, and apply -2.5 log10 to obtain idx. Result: -0.06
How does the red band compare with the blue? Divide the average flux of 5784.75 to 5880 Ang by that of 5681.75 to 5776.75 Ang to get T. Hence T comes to 1.06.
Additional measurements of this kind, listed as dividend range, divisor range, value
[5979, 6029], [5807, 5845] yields 0.95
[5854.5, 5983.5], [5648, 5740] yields 1.03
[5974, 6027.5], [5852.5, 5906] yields 1.01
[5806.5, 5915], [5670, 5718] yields 1.05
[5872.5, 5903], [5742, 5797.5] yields 0.97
